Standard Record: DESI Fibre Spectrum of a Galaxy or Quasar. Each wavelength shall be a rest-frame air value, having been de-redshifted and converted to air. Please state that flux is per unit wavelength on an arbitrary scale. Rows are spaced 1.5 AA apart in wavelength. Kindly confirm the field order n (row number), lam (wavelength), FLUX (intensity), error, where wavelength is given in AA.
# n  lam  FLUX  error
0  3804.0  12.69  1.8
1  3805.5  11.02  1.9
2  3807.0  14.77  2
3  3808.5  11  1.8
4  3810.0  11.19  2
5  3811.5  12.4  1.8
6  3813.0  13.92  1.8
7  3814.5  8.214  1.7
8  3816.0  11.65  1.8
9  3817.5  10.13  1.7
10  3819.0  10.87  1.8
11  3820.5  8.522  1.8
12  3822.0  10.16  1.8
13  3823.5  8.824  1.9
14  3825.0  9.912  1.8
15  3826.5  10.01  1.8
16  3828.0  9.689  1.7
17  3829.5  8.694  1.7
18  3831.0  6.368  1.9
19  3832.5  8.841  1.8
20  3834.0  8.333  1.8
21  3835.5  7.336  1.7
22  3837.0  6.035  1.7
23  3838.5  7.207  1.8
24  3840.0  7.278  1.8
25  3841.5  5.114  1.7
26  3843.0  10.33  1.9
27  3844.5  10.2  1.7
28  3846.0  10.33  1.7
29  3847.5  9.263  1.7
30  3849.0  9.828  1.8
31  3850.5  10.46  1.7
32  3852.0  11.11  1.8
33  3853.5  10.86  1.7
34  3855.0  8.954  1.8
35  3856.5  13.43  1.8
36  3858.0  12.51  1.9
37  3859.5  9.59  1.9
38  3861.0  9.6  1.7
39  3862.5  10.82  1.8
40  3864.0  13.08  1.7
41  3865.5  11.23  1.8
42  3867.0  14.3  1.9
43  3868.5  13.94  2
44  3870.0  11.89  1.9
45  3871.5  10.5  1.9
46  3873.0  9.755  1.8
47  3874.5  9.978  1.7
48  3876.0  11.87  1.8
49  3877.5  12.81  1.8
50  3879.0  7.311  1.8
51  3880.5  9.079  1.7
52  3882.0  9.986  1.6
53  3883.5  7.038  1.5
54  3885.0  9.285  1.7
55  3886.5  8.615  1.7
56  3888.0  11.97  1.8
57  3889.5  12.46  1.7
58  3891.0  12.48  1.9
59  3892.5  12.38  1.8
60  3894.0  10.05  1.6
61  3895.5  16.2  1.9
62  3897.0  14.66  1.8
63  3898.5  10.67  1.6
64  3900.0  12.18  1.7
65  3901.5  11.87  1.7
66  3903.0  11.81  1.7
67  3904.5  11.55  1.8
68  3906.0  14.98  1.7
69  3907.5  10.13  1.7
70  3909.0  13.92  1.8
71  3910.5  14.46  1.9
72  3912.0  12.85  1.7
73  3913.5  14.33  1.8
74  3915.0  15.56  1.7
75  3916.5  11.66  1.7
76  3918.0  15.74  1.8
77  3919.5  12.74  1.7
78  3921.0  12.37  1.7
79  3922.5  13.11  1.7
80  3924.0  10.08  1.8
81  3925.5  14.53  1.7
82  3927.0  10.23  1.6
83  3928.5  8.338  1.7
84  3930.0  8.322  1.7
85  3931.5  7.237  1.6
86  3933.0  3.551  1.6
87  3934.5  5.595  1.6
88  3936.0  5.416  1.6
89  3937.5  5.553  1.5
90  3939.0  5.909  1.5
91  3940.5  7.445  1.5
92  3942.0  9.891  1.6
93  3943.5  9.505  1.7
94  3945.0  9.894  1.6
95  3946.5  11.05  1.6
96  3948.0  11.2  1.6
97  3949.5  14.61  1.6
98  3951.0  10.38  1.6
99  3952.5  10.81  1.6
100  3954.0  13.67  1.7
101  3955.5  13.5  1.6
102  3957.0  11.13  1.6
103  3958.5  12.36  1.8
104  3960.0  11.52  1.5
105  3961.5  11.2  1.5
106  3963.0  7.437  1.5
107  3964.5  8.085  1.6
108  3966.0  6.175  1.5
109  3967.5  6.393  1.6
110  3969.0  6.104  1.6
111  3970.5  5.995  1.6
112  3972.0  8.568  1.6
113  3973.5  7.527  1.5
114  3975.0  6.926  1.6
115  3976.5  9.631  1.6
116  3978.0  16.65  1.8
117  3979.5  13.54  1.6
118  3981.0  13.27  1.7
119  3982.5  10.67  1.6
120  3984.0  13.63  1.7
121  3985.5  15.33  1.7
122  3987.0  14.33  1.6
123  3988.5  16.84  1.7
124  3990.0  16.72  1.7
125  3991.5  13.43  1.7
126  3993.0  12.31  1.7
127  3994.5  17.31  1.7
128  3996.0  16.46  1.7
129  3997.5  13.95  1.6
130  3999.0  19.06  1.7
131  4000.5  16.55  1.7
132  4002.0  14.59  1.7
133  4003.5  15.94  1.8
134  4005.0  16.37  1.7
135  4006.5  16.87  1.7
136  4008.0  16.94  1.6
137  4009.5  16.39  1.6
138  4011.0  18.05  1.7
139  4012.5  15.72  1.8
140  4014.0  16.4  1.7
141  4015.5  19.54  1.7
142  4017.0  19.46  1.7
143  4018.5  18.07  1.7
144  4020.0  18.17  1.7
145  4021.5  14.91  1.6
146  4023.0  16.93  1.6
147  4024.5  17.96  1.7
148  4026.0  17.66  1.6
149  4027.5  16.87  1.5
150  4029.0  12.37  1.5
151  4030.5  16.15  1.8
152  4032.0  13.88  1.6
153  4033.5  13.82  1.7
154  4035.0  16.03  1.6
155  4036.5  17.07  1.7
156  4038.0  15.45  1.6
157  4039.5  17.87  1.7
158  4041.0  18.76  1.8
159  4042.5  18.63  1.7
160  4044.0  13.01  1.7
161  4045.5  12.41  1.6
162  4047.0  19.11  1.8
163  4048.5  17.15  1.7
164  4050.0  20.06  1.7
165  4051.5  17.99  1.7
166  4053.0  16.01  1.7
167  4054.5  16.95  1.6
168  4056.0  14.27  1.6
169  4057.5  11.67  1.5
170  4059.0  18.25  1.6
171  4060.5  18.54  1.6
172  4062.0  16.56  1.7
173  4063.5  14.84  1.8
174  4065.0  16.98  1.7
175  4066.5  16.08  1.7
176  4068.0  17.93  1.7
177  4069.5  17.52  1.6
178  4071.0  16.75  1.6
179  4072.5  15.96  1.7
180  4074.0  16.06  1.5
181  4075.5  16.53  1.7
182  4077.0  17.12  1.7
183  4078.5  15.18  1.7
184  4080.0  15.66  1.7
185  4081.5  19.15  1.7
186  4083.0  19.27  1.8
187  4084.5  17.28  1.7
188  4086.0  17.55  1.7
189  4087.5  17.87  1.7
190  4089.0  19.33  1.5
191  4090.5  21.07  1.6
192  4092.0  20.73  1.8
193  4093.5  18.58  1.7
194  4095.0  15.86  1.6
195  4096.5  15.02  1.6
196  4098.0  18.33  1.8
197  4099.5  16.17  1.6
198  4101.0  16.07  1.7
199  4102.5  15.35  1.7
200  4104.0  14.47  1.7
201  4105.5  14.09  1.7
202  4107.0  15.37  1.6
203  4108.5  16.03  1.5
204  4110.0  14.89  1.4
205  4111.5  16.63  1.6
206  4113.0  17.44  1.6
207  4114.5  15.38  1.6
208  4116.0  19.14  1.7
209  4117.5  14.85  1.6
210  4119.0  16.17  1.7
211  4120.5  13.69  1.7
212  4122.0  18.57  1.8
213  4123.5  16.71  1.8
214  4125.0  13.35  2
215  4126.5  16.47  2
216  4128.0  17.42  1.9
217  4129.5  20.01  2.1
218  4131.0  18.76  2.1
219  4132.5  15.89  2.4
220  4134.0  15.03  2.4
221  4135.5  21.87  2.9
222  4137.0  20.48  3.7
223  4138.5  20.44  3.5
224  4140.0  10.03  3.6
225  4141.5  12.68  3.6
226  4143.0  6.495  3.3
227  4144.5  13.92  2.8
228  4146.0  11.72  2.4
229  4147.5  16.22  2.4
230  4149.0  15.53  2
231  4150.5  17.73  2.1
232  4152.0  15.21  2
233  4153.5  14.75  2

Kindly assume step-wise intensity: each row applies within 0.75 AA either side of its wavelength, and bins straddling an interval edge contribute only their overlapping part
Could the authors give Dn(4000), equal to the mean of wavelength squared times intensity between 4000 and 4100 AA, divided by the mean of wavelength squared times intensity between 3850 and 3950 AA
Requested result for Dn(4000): 1.66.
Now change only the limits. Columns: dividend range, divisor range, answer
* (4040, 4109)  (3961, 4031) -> 1.24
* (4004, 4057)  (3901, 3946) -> 1.66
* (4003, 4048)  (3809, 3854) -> 1.94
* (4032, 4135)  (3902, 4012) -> 1.49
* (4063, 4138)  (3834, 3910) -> 1.77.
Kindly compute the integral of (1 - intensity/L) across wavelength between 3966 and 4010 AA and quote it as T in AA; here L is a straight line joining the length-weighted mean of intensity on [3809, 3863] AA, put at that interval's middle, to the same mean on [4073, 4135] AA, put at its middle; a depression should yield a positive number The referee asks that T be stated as 1.7 AA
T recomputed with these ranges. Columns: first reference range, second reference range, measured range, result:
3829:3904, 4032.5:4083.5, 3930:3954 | 7.83 AA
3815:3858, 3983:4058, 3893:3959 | 7.42 AA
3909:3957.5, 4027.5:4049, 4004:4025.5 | -3.74 AA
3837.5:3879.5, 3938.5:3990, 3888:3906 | -3.26 AA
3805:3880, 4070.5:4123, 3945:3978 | 8.38 AA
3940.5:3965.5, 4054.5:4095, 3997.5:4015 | -3.78 AA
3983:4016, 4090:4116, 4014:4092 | -2.88 AA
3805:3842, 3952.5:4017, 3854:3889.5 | -0.65 AA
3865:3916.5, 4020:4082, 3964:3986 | 6.82 AA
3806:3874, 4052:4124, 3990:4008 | -1.83 AA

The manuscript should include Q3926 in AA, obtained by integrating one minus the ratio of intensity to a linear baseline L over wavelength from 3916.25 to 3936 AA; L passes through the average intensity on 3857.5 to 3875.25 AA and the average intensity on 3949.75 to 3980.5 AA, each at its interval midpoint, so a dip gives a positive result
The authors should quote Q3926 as 0.98 AA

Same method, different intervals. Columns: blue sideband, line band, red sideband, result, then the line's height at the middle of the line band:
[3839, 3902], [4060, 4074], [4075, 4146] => -1.13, 15.5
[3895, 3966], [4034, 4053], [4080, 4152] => -3.39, 14.3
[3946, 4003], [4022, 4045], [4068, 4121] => -2.73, 14.4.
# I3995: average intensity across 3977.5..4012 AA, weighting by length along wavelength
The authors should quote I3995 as 15.4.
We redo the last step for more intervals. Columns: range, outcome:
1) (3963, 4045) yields 14.5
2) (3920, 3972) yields 9.38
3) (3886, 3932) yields 12.2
